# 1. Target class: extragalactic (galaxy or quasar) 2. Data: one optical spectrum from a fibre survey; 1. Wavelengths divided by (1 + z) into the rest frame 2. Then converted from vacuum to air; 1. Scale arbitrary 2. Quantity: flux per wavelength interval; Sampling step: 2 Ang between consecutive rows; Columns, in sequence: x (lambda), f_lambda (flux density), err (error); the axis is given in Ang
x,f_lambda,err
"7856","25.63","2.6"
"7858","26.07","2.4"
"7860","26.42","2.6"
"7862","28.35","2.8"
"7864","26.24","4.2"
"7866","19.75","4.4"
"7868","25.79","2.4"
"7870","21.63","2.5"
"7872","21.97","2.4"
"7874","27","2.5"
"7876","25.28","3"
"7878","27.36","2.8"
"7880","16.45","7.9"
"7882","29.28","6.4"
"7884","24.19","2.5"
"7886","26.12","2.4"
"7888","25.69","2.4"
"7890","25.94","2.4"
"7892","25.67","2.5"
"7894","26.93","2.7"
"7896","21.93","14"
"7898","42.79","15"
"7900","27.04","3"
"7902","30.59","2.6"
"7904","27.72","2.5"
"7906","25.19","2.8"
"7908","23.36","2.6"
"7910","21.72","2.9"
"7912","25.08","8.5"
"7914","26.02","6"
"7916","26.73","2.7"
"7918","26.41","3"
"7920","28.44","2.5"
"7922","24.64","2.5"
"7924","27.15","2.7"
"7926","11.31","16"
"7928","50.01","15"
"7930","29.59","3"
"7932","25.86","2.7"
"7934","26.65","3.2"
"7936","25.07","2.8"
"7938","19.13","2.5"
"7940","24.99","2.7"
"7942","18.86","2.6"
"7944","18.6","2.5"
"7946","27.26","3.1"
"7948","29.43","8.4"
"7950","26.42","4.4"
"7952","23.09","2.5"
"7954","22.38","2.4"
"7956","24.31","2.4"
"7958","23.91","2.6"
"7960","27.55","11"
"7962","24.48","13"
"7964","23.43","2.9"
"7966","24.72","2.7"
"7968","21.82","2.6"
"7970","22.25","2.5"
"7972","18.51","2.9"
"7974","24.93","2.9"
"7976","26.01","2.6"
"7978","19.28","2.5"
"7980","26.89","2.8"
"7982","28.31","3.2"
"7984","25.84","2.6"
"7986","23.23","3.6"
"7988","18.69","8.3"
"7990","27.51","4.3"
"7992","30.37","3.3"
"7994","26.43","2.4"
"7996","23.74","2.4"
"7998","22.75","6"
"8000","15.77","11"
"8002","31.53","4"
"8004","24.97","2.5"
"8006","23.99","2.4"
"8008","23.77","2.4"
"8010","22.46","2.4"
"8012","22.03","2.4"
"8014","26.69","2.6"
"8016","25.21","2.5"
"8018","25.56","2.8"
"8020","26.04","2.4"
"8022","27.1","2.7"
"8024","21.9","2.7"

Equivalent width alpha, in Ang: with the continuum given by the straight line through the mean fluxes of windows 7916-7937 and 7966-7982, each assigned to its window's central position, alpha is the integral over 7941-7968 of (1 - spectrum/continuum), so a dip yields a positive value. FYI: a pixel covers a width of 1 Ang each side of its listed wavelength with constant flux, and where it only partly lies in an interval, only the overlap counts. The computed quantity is 0.9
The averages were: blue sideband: 27.5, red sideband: 23.3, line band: 24.1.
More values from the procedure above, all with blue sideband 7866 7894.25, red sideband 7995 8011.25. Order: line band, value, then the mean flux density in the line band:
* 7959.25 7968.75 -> -0.2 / 24.4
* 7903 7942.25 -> -2.4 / 25.8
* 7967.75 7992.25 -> -0.2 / 24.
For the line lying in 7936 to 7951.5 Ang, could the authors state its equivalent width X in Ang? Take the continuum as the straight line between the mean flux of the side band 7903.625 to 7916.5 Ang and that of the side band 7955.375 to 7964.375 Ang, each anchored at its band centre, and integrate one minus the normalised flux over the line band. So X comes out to 0.8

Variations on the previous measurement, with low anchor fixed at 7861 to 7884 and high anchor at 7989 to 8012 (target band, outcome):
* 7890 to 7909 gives -2.56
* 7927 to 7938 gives -2.57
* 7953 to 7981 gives 1.19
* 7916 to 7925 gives -0.78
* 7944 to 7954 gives -0.29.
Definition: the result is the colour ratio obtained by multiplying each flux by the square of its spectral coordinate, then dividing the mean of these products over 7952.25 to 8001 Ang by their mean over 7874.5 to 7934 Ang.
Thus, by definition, 0.91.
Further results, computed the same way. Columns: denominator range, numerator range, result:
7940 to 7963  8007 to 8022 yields 1.04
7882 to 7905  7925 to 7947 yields 0.92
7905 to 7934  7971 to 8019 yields 0.94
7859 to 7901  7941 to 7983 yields 0.95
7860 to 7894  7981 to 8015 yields 1.02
